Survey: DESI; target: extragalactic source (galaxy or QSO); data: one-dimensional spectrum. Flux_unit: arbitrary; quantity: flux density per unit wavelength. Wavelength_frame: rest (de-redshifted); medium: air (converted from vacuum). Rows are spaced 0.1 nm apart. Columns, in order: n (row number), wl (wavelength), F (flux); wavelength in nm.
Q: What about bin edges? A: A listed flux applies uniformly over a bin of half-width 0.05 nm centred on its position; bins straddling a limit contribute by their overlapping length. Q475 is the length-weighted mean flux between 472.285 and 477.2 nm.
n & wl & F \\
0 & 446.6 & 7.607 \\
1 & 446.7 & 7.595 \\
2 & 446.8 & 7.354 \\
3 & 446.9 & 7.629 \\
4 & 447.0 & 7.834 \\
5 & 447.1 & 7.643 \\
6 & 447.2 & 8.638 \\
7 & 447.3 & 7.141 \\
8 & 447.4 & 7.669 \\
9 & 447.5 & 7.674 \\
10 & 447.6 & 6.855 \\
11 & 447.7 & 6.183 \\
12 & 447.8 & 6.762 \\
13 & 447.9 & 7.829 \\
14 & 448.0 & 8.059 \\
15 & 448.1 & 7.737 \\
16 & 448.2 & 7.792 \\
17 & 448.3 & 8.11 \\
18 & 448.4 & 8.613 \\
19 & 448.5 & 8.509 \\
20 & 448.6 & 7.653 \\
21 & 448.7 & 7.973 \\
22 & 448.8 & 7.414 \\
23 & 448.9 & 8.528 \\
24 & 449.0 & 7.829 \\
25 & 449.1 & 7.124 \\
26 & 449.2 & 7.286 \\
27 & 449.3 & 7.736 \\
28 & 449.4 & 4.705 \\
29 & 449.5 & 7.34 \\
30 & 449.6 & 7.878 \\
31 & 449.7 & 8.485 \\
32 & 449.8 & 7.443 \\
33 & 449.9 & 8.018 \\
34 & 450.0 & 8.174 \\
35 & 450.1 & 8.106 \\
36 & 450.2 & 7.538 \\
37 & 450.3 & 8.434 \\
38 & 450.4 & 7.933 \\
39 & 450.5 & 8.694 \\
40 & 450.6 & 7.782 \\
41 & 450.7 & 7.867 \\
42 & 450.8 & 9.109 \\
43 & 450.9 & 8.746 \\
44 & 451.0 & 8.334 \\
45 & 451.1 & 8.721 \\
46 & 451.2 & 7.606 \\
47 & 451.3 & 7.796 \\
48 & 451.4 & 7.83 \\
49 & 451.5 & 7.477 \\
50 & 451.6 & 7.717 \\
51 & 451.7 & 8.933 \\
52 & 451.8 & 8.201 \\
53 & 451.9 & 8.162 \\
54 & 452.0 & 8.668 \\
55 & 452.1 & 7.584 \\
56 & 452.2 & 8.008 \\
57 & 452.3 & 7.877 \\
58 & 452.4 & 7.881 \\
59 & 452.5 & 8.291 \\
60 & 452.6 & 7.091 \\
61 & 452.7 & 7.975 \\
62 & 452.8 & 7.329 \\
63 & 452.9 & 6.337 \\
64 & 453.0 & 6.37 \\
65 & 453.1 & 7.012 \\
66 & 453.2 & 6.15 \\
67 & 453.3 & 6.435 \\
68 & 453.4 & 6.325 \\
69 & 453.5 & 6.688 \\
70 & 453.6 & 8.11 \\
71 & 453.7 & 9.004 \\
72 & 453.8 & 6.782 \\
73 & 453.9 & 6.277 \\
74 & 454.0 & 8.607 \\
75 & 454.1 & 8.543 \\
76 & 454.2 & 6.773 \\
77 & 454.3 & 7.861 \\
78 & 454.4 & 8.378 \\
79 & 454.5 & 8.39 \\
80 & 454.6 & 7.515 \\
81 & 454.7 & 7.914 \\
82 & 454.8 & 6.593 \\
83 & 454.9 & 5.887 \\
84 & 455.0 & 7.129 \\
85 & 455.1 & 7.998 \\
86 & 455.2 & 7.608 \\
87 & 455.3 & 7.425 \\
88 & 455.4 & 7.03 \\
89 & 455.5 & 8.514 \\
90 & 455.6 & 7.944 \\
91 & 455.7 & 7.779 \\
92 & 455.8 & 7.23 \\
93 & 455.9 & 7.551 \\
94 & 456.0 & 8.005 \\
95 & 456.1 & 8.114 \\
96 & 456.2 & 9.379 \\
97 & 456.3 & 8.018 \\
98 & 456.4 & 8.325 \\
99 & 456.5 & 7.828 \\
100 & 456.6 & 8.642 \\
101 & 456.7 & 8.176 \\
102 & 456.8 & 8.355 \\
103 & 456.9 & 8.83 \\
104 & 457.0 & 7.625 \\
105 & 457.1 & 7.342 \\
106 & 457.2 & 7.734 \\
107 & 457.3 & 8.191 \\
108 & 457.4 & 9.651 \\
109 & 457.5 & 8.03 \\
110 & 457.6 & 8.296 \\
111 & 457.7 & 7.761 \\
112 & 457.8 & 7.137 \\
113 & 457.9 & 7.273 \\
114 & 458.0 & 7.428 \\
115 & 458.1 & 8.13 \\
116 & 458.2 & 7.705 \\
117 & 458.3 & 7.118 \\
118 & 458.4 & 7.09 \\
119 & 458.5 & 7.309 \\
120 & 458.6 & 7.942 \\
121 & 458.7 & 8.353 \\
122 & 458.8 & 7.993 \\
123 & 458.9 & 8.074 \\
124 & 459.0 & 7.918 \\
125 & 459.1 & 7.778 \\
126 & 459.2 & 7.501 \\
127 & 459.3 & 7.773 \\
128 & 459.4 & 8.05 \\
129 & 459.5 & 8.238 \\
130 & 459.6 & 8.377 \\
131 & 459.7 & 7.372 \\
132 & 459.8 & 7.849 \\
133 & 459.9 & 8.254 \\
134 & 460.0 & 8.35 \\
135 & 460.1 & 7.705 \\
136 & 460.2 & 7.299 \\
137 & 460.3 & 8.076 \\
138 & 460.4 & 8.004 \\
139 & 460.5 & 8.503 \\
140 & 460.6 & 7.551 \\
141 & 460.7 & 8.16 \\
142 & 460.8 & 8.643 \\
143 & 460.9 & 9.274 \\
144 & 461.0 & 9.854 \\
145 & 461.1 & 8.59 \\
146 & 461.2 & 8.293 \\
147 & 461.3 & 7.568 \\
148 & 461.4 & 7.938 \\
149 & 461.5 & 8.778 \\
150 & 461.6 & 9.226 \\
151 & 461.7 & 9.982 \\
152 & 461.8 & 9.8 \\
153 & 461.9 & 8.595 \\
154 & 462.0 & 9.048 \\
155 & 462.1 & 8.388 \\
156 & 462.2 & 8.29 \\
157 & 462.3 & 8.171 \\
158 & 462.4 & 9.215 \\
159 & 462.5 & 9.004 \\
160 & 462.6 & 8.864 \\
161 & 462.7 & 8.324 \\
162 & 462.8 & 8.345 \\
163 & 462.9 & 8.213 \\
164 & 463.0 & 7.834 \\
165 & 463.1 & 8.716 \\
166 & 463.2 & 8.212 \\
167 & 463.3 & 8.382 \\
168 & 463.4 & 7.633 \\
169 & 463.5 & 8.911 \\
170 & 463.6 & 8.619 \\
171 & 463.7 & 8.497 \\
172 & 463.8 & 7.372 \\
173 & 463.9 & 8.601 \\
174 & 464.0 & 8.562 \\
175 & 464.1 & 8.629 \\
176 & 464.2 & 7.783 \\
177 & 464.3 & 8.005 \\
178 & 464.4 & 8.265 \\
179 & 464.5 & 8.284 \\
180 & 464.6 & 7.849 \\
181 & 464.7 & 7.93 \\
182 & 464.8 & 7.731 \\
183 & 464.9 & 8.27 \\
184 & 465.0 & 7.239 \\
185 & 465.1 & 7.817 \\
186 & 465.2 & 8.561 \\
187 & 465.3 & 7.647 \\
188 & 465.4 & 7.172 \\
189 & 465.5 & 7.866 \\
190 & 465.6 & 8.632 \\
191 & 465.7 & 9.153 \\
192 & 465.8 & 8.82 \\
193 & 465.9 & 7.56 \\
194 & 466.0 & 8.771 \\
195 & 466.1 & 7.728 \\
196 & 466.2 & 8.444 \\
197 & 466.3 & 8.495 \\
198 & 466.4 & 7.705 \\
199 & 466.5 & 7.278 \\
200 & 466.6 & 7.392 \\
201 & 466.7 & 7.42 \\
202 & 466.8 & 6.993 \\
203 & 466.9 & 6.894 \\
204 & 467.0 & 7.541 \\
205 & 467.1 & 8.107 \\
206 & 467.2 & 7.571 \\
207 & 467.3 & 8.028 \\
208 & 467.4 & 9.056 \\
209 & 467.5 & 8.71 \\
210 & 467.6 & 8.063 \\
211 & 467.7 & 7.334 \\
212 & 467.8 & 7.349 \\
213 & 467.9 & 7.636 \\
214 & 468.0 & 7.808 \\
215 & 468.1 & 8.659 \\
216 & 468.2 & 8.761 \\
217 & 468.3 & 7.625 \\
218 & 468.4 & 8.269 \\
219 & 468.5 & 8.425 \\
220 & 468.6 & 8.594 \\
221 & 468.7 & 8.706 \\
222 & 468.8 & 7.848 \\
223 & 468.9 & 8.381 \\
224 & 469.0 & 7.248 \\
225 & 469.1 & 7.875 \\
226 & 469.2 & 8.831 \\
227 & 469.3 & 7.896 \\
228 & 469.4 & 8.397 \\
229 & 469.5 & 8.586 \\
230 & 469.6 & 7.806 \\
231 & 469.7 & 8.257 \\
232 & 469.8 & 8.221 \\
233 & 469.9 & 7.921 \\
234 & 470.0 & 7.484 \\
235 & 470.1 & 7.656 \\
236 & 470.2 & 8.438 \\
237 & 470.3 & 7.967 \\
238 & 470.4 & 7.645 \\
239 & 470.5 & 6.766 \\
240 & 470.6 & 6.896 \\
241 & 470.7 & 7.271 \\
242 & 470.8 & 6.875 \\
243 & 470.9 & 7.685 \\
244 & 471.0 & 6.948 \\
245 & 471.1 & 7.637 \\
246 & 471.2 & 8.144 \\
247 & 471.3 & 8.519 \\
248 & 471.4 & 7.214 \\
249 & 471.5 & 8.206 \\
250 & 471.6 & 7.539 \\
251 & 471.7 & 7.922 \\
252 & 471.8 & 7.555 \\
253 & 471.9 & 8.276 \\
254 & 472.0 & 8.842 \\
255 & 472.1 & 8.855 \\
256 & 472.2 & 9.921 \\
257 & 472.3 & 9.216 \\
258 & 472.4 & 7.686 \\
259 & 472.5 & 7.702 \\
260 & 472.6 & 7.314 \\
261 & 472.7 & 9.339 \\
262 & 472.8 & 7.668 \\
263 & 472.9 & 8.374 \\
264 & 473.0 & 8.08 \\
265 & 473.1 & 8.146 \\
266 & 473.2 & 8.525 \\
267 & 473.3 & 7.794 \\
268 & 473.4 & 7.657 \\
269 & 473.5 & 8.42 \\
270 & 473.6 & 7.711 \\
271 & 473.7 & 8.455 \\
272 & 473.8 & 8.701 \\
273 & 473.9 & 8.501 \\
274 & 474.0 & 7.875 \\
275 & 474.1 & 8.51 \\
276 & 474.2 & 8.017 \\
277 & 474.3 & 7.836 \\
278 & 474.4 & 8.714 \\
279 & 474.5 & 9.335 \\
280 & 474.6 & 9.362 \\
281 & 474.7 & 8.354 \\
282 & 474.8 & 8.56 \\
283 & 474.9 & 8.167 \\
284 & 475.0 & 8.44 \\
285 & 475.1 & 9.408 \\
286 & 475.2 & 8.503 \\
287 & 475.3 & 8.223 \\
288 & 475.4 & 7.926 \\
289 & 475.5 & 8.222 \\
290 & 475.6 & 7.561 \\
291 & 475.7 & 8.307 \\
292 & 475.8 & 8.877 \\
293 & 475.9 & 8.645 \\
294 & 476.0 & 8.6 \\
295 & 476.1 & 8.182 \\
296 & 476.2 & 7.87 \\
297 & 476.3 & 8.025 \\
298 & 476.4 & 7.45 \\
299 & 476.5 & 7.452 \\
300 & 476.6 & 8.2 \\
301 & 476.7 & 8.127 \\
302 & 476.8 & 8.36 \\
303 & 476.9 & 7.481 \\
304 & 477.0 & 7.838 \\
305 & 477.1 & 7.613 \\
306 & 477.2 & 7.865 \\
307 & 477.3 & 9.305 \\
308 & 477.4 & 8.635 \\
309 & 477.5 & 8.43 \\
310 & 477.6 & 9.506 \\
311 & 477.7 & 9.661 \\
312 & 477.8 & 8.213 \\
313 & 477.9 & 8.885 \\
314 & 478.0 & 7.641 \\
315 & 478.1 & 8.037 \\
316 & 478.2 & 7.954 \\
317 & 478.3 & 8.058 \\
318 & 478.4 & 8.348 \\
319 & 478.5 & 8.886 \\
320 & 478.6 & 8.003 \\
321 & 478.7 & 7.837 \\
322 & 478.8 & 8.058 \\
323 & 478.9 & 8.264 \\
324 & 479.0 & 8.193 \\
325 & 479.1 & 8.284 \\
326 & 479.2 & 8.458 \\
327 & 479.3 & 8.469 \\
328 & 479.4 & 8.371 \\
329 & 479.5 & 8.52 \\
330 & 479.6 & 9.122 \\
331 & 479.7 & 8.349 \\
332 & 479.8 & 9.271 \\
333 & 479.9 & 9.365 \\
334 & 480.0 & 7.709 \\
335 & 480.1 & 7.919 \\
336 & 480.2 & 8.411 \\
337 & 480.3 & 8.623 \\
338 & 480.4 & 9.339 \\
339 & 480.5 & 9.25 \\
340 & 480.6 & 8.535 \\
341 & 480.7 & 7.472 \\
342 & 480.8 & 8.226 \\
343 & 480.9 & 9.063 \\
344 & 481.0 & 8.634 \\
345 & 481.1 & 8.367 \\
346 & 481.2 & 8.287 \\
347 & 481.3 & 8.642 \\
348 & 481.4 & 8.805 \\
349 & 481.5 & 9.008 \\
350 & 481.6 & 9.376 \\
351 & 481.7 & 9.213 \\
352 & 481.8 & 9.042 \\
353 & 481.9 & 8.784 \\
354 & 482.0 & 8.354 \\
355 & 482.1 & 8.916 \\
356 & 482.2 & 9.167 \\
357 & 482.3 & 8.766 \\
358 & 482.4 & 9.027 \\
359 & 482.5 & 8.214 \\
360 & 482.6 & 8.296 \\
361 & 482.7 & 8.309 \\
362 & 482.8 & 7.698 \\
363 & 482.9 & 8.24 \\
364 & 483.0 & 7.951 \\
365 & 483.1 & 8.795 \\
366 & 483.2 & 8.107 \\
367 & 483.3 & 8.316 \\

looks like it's 8.22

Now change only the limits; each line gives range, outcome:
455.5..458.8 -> 7.96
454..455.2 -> 7.59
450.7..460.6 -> 7.8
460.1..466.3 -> 8.35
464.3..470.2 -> 8.01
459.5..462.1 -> 8.44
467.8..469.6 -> 8.17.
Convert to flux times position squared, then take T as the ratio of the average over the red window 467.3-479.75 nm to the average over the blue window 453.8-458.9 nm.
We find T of 1.13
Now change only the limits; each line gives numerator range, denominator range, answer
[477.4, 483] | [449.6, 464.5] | 1.18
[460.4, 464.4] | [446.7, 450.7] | 1.17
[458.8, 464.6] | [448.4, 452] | 1.10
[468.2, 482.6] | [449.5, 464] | 1.12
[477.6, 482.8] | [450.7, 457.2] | 1.23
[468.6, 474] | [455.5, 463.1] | 1.03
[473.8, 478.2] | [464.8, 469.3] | 1.08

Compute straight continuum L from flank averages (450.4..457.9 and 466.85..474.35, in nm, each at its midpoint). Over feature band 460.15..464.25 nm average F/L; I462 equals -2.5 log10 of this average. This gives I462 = -0.08 mag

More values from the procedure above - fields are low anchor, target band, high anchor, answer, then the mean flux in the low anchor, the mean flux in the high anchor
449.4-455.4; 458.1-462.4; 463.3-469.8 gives -0.04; 7.68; 8.06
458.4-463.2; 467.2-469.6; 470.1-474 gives -0.01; 8.31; 8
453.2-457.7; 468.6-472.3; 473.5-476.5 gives 0.03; 7.77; 8.34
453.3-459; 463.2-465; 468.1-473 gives -0.03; 7.77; 8.03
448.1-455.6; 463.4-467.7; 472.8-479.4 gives 0.00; 7.7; 8.29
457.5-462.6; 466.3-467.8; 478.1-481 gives 0.07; 8.19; 8.44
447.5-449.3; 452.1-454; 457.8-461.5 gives 0.08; 7.66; 7.98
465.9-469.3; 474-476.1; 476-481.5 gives -0.03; 7.98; 8.38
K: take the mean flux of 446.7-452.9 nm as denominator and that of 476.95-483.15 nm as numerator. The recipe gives 1.09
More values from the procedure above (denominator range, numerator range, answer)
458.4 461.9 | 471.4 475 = 1.01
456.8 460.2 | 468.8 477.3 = 1.03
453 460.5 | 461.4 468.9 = 1.06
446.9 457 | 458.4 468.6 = 1.06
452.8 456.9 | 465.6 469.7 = 1.06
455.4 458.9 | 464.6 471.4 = 1.00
